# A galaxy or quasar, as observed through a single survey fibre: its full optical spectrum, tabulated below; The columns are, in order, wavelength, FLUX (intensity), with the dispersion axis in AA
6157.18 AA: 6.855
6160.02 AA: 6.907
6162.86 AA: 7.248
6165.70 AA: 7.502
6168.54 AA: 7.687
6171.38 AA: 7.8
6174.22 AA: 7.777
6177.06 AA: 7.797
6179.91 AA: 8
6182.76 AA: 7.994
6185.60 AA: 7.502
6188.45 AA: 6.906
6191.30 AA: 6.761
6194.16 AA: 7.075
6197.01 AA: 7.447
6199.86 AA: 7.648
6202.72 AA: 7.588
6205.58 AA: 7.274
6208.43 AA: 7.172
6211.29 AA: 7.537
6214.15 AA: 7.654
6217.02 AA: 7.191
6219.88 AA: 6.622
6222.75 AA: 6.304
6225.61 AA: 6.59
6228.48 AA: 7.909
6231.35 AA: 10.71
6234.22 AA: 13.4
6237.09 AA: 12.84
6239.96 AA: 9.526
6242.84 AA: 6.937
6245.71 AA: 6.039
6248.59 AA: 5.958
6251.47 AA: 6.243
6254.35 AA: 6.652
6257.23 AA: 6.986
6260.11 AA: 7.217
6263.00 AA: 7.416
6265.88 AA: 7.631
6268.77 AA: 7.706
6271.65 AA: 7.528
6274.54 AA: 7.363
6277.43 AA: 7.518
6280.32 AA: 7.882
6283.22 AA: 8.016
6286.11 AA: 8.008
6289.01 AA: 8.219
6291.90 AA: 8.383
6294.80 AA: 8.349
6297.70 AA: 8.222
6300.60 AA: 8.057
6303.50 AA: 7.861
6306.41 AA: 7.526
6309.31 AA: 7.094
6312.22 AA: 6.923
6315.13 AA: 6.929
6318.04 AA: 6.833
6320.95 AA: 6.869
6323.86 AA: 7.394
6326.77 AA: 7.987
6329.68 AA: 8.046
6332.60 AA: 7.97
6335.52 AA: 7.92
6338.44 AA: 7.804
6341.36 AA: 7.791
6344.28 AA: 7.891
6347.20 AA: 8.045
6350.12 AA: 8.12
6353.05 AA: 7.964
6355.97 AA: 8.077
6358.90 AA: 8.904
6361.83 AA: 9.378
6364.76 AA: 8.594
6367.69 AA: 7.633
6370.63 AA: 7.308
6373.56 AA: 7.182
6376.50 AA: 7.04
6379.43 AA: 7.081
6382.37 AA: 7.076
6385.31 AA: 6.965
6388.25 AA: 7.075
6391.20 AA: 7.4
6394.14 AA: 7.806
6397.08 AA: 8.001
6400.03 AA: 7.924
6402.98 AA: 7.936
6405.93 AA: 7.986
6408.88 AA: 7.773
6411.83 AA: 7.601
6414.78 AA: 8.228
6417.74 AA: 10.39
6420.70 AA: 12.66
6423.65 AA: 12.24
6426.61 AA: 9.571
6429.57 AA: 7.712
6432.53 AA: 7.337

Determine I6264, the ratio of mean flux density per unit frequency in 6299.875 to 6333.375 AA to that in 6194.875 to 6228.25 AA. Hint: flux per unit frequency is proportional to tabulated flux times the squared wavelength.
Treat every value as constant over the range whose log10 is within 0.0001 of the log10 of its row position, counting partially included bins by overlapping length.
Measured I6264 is 1.07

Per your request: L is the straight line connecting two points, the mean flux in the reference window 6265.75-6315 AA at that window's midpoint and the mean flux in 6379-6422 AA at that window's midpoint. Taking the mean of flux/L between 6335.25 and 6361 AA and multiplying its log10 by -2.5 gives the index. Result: -0.02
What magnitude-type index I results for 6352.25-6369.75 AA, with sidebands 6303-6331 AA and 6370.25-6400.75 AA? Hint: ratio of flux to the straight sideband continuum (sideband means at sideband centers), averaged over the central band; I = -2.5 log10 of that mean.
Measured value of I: -0.148 mag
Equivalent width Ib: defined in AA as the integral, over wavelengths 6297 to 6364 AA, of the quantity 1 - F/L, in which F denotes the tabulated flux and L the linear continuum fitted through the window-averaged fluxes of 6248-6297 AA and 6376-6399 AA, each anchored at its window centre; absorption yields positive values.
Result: -3.6 AA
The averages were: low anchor 7.51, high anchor 7.33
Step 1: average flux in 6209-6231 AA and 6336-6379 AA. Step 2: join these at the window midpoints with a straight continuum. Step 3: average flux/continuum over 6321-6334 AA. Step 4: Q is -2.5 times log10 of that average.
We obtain 0.01 mag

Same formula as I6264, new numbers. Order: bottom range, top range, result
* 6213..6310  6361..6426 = 1.09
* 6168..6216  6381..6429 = 1.22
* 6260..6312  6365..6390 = 0.96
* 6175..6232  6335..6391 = 1.10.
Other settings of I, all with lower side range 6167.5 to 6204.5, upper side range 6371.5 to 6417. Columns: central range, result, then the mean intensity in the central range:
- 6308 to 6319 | 0.093 mag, 6.94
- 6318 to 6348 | -0.022 mag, 7.72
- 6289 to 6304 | -0.089 mag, 8.2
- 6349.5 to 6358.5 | -0.079 mag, 8.15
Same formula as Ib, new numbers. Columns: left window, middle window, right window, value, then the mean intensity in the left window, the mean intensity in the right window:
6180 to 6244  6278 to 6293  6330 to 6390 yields -0.28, 8.03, 7.79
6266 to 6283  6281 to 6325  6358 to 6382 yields 0.21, 7.63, 7.83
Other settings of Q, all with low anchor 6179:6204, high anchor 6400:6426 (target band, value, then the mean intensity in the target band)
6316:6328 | 0.176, 7.24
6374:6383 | 0.259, 7.08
